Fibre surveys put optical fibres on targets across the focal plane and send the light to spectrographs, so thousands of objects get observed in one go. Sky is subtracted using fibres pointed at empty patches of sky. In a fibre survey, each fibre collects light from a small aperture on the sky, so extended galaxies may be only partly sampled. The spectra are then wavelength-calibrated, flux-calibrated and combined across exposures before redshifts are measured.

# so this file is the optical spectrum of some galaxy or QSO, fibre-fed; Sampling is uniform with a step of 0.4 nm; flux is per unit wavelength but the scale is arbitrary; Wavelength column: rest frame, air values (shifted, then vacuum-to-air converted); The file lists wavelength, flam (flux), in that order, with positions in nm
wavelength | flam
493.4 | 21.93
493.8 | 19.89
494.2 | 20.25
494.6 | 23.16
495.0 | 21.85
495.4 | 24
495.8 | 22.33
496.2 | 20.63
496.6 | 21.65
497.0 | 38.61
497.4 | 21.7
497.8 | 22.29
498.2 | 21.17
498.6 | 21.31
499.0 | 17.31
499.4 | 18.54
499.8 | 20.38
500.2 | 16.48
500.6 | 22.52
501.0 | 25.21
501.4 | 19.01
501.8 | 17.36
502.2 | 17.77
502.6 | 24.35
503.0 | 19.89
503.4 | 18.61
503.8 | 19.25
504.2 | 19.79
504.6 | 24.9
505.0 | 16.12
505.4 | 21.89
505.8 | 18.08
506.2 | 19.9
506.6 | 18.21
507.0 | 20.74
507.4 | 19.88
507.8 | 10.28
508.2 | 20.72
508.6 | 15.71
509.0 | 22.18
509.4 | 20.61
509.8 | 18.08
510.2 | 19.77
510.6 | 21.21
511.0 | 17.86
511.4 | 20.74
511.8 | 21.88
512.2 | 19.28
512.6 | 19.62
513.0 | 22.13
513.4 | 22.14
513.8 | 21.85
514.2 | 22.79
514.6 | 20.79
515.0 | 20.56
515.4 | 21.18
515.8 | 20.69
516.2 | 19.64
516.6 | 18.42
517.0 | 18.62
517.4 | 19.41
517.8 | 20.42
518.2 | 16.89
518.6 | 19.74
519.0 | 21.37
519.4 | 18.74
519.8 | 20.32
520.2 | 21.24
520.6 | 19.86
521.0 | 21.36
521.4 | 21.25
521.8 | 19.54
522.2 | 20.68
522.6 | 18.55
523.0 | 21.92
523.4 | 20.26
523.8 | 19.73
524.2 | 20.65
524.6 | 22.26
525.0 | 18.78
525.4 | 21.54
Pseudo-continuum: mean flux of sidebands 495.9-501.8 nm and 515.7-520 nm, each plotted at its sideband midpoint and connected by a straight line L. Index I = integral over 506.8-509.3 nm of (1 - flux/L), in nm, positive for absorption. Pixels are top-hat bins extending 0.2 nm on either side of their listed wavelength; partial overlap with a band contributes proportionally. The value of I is 0.28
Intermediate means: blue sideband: 21.8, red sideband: 19.4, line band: 18.3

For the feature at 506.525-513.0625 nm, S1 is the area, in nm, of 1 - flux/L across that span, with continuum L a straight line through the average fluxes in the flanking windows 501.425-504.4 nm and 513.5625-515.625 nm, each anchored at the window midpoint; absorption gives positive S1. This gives 0.43 nm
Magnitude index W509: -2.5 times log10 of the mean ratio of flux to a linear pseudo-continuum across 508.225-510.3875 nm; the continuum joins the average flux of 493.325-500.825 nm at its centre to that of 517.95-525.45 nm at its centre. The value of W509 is 0.09 mag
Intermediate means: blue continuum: 21.9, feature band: 19.4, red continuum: 20.2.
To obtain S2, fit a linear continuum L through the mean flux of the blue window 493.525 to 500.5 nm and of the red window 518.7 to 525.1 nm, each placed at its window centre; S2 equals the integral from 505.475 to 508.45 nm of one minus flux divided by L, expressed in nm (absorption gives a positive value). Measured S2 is 0.41 nm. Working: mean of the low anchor 21.9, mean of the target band 18.4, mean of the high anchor 20.4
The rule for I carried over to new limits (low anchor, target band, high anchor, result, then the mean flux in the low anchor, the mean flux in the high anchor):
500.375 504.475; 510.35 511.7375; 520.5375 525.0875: 0.02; 20.4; 20.5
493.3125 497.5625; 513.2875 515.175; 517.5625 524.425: -0.06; 23.3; 20.2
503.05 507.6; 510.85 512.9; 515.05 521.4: -0.02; 19.8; 19.9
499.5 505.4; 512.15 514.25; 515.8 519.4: -0.19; 20.2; 19.4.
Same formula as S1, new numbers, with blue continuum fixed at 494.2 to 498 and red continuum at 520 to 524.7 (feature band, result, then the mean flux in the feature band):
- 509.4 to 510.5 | 0.13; 19.4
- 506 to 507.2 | 0.15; 19.6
